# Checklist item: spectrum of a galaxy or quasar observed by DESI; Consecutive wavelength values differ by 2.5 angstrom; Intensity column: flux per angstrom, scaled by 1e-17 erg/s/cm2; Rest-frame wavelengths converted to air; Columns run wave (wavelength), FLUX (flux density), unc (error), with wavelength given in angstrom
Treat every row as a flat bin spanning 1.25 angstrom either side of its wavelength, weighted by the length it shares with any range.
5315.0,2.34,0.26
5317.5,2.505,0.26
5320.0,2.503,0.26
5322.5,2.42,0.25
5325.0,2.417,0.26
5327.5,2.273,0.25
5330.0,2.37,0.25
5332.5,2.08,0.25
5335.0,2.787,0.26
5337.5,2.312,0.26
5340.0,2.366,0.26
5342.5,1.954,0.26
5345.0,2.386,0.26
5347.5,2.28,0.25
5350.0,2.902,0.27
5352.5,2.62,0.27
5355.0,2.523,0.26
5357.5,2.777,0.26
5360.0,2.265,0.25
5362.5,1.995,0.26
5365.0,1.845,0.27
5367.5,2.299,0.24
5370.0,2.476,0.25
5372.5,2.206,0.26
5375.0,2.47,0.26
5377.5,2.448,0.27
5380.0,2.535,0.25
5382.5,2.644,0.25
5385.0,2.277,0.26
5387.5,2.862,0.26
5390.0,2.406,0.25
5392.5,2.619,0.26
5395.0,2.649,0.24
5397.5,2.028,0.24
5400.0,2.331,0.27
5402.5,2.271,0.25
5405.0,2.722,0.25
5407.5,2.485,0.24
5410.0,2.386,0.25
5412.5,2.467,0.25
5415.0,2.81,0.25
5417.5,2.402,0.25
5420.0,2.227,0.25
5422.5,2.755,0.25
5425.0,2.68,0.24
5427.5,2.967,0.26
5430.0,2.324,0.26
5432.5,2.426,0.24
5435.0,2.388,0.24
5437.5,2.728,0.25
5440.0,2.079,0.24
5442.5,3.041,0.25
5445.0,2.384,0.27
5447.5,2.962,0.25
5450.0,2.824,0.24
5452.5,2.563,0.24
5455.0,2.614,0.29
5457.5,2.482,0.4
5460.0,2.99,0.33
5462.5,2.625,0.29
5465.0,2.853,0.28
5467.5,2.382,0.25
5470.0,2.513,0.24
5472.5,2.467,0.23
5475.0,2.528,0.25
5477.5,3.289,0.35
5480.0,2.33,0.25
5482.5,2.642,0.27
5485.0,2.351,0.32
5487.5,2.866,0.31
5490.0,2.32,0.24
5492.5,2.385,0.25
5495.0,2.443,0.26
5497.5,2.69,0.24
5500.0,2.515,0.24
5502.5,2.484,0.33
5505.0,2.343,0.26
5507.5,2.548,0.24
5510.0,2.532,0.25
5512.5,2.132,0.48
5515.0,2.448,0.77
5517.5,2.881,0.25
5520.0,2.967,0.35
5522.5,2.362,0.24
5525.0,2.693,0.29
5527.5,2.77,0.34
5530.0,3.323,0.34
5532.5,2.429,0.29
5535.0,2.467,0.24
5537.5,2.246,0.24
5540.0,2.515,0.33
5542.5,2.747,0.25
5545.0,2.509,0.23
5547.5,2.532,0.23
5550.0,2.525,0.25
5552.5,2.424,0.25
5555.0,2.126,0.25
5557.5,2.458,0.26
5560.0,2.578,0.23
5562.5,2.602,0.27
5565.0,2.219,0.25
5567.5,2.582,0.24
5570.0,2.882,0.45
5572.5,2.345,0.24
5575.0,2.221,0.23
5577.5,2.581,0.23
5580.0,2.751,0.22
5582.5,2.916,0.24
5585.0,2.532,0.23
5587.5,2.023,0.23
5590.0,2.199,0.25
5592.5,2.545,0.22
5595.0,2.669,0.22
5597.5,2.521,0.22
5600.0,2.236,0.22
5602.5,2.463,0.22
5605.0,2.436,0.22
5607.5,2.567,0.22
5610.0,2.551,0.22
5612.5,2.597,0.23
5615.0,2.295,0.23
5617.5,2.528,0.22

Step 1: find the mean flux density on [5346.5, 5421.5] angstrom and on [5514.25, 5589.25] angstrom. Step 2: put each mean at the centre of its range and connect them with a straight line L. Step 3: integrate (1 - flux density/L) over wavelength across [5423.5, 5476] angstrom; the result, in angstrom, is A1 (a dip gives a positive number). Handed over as -2.7 angstrom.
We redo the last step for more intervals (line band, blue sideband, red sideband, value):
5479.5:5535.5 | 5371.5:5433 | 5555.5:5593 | -1.7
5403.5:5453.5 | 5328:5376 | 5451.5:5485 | -0.9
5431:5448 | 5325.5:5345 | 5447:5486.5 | 0.2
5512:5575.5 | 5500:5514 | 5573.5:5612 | -2.6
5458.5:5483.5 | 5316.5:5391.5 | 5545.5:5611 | -2.2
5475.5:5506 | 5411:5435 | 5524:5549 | 0.4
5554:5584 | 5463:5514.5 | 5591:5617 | -0.3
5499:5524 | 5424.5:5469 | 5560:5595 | 0.4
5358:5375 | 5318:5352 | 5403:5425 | 1.5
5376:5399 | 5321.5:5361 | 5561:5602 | -0.6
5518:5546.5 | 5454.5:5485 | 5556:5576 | -1.2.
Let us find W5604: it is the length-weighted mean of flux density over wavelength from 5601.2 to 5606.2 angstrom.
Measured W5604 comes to 2.45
